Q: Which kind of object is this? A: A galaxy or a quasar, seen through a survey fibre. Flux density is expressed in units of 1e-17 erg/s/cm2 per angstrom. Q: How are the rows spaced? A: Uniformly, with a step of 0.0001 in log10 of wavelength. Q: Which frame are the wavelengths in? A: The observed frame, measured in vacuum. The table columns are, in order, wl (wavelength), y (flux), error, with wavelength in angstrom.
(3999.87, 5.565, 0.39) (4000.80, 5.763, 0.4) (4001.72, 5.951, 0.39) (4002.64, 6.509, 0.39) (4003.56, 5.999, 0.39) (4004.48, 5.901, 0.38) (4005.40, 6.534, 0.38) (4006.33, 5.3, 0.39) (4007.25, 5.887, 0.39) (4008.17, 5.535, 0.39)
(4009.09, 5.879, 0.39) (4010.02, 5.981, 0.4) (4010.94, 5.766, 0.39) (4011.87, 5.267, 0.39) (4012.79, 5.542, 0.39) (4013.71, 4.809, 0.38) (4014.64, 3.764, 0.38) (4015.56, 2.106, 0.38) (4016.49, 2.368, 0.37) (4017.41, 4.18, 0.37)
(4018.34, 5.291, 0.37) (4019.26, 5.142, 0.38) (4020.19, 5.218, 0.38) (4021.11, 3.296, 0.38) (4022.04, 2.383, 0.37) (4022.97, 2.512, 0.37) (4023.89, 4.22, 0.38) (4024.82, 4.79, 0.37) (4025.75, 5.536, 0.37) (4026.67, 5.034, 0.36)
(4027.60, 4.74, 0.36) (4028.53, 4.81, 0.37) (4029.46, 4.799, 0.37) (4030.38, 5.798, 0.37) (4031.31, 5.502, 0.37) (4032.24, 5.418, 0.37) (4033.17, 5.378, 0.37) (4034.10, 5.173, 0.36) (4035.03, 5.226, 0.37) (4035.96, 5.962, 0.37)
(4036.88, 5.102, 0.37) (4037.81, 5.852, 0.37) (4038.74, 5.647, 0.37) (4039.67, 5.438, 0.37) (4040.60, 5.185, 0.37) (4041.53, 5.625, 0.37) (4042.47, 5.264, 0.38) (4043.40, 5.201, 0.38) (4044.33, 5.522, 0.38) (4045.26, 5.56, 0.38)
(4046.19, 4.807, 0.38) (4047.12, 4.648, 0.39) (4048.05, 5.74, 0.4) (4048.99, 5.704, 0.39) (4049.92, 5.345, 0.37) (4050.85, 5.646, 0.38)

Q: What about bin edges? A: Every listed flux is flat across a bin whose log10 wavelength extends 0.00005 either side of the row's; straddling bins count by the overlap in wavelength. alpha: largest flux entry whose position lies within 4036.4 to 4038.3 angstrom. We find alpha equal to 5.852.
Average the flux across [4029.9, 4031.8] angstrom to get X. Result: 5.65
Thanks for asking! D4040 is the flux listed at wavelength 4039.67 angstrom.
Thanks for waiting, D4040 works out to 5.438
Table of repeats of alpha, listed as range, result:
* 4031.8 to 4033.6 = 5.418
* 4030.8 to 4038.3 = 5.962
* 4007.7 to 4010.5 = 5.981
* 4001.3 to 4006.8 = 6.534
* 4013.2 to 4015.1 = 4.809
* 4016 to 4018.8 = 5.291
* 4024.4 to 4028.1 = 5.536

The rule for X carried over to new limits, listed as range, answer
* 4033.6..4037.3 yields 5.38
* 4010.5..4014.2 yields 5.33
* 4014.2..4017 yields 2.77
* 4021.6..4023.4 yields 2.44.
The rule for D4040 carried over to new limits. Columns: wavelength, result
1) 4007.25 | 5.887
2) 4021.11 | 3.296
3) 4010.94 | 5.766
